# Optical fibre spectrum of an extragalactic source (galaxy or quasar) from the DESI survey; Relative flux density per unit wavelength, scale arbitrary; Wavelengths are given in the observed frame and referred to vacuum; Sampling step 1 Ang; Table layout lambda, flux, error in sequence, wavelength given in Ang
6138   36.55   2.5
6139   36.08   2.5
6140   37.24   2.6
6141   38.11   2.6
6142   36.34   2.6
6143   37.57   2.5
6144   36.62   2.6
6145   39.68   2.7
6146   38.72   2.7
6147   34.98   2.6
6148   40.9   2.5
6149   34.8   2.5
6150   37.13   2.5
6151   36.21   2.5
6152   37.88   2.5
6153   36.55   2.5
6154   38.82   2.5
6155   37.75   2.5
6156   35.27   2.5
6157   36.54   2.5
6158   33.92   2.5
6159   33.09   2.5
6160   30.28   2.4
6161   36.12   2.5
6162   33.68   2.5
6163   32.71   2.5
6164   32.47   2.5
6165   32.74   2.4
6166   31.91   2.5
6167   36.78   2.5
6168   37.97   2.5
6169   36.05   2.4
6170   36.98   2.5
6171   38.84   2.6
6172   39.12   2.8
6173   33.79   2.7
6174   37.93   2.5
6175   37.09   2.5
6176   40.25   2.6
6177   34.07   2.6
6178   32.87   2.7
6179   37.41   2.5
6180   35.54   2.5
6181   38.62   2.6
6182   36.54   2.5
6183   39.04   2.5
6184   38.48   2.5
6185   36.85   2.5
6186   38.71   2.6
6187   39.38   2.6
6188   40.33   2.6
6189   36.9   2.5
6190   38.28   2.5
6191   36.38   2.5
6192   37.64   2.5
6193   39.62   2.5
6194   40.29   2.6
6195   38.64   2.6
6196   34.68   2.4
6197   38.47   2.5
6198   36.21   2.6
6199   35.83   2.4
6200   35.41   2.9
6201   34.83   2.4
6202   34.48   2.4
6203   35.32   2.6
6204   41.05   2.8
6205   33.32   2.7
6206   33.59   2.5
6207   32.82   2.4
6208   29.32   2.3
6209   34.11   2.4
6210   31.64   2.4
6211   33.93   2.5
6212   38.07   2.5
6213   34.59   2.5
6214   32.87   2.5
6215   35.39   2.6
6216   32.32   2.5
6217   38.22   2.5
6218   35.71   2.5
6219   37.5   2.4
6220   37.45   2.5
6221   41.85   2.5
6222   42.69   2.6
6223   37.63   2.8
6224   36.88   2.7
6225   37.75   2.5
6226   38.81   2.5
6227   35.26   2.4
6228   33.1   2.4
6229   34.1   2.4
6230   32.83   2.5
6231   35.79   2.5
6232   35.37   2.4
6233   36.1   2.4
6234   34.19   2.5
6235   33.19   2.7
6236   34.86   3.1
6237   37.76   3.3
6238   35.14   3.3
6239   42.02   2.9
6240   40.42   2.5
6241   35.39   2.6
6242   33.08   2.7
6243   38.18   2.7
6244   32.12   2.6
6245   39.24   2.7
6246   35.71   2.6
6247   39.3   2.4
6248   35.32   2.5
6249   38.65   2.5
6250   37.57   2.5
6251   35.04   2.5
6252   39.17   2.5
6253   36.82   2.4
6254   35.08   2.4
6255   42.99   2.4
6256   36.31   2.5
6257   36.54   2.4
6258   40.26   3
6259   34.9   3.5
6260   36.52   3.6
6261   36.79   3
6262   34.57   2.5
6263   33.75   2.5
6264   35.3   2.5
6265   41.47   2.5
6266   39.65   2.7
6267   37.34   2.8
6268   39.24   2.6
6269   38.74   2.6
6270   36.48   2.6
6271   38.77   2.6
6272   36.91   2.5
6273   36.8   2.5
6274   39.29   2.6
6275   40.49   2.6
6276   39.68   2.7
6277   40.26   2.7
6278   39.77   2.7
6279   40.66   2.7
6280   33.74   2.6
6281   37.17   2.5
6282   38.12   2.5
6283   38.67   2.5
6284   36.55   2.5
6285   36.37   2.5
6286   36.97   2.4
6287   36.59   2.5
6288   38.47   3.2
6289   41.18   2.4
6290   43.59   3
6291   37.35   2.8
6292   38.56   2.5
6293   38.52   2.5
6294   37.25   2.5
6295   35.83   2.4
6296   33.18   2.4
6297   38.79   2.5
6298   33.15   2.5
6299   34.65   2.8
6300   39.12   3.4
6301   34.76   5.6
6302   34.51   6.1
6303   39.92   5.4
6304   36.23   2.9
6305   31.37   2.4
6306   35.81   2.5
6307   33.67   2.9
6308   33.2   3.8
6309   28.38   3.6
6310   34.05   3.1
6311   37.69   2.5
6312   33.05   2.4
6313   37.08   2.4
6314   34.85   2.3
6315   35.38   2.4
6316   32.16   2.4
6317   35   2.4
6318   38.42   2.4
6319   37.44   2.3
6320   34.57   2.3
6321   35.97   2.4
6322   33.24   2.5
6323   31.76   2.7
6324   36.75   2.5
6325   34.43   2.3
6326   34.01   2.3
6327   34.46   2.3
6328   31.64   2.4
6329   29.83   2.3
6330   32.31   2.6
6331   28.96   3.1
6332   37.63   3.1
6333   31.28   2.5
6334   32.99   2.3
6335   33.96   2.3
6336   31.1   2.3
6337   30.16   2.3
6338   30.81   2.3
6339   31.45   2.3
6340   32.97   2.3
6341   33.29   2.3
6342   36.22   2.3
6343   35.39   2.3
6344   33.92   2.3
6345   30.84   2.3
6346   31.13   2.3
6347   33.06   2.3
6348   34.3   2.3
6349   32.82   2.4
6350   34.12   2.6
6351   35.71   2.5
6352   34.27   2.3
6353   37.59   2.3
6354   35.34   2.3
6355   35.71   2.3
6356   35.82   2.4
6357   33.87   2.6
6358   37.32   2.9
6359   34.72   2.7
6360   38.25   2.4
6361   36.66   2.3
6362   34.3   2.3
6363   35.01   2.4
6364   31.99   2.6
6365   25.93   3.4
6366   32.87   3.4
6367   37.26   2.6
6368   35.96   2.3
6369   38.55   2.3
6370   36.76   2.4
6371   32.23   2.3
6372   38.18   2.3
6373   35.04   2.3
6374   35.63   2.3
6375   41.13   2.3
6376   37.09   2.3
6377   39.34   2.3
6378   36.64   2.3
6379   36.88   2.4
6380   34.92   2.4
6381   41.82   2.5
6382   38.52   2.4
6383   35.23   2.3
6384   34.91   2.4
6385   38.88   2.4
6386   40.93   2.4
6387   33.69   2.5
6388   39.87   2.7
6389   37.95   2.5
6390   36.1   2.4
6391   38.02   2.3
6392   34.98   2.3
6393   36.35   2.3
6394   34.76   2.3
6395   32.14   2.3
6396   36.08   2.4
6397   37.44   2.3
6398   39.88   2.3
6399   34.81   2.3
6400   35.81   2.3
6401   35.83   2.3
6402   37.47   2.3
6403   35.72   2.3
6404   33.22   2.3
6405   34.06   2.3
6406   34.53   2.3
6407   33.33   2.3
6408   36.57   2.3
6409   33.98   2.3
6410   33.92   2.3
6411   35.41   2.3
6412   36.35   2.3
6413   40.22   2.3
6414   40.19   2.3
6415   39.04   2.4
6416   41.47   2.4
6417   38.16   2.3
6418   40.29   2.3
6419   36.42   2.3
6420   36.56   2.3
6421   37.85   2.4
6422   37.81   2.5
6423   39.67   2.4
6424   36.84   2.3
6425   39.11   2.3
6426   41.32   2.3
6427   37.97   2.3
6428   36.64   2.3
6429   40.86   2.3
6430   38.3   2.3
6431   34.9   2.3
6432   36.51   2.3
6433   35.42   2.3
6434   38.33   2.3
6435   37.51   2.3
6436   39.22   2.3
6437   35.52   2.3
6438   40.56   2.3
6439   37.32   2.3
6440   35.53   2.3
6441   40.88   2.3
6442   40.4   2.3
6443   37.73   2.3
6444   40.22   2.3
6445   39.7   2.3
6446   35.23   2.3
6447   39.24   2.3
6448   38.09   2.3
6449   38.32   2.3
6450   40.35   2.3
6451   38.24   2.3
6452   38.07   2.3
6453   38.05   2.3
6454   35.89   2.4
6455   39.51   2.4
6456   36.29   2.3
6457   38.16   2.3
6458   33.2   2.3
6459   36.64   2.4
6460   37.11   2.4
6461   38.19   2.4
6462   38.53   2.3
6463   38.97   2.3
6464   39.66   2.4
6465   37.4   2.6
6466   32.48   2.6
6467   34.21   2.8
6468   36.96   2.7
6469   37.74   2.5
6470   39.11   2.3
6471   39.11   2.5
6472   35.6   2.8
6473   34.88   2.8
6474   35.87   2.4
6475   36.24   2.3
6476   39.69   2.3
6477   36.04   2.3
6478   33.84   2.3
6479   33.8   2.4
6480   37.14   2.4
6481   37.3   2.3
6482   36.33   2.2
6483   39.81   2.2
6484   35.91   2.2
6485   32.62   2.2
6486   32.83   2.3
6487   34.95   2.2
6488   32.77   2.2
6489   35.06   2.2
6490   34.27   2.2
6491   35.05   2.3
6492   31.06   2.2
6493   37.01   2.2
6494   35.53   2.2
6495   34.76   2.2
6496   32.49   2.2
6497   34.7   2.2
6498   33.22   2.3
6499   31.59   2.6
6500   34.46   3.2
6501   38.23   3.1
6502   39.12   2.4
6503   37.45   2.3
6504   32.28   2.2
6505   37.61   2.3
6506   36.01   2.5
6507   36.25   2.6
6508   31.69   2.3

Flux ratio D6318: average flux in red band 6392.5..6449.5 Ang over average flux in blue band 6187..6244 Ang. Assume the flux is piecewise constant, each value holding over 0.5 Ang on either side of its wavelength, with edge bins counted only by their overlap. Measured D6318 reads 1.03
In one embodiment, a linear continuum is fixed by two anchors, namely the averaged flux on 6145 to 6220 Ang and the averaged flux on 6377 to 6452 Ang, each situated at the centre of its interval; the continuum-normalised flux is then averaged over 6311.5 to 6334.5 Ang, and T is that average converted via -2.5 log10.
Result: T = 0.087 mag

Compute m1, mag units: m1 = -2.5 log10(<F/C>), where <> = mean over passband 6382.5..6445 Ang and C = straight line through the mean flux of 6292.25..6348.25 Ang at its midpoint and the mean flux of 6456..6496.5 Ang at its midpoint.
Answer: -0.060 mag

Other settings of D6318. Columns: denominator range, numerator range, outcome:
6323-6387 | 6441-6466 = 1.09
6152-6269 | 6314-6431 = 0.98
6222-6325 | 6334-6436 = 0.98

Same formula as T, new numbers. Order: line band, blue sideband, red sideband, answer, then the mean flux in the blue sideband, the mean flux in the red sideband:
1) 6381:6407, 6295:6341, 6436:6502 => -0.031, 34.1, 36.6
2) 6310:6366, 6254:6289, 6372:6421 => 0.102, 37.8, 36.8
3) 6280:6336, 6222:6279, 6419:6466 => 0.060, 37.1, 37.9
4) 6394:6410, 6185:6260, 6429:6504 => 0.039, 36.5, 36.7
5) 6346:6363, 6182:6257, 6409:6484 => 0.062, 36.5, 37.6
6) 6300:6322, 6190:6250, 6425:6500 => 0.043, 36.2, 36.8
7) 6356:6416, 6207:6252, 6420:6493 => 0.017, 36.1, 37.1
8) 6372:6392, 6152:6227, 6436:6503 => -0.028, 36.3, 36.6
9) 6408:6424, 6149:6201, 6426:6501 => -0.031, 36.5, 36.7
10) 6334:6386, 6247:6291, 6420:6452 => 0.089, 37.9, 38.2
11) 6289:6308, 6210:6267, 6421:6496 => 0.006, 36.6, 37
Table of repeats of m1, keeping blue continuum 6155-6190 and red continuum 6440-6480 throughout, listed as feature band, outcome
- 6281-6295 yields -0.04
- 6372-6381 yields -0.01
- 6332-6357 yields 0.10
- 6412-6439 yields -0.03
